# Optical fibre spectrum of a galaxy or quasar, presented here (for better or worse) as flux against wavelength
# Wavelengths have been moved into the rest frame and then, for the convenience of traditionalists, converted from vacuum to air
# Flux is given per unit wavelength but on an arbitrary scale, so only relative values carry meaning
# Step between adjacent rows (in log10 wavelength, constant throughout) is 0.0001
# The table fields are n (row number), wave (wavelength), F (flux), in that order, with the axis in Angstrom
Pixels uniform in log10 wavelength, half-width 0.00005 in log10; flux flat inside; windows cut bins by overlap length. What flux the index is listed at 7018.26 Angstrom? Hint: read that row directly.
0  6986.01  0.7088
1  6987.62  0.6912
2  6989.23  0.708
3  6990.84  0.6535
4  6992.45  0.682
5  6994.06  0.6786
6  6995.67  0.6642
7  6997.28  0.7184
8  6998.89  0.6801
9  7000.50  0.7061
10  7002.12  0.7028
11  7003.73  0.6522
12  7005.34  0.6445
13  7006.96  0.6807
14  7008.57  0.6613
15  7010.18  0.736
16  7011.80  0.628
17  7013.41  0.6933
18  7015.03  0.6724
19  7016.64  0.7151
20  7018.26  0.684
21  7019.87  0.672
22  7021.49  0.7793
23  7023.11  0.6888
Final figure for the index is 0.684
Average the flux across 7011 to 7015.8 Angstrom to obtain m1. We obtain 0.665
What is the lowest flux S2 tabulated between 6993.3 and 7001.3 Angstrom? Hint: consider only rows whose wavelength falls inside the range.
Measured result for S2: 0.6642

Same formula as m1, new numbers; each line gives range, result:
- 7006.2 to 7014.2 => 0.68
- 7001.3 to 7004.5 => 0.677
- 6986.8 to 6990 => 0.699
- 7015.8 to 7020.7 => 0.691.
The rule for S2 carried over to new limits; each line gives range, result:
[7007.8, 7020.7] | 0.628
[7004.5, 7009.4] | 0.6445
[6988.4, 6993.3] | 0.6535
